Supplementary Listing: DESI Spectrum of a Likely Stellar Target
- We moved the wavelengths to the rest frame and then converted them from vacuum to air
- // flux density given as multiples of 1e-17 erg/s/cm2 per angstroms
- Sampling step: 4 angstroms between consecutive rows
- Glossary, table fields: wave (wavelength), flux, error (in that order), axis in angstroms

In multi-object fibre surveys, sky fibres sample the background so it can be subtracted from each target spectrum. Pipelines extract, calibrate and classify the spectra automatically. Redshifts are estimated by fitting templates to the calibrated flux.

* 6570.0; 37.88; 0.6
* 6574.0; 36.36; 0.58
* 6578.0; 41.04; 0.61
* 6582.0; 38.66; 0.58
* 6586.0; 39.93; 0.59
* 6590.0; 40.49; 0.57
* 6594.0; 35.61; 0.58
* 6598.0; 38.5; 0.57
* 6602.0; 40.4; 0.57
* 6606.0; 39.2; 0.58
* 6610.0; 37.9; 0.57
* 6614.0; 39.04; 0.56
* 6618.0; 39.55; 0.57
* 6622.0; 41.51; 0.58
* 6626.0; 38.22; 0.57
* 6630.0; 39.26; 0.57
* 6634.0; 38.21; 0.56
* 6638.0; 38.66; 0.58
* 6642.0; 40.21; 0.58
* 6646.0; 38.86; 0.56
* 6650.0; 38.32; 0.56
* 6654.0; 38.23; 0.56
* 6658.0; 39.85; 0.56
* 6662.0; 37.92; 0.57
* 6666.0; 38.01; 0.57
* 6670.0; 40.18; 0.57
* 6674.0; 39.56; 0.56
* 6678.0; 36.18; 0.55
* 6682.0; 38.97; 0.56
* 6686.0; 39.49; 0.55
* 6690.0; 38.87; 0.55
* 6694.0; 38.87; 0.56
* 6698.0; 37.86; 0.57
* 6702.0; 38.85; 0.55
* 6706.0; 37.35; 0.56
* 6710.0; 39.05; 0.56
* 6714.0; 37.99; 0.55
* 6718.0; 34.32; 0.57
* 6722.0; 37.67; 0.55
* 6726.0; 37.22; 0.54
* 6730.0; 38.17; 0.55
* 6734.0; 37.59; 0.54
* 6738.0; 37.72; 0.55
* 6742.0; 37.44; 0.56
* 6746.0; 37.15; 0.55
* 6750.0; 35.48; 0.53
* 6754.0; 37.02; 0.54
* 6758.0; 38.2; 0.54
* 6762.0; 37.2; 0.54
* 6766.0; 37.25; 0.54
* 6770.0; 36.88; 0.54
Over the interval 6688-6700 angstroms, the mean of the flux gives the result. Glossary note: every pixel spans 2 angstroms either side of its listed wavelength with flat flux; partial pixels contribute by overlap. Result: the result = 38.5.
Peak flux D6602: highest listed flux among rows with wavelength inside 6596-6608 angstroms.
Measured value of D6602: 40.4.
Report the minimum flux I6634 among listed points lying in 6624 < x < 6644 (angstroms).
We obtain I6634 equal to 38.21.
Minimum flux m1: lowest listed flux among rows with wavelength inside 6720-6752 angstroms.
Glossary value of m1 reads 35.48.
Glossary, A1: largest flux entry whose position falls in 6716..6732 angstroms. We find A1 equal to 38.17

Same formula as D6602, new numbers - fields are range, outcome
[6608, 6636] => 41.51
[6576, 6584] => 41.04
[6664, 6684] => 40.18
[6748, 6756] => 37.02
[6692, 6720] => 39.05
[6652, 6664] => 39.85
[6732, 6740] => 37.72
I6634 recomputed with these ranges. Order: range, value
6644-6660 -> 38.23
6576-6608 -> 35.61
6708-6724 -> 34.32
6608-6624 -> 37.9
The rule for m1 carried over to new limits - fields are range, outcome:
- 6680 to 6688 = 38.97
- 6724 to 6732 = 37.22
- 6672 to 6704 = 36.18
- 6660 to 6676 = 37.92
